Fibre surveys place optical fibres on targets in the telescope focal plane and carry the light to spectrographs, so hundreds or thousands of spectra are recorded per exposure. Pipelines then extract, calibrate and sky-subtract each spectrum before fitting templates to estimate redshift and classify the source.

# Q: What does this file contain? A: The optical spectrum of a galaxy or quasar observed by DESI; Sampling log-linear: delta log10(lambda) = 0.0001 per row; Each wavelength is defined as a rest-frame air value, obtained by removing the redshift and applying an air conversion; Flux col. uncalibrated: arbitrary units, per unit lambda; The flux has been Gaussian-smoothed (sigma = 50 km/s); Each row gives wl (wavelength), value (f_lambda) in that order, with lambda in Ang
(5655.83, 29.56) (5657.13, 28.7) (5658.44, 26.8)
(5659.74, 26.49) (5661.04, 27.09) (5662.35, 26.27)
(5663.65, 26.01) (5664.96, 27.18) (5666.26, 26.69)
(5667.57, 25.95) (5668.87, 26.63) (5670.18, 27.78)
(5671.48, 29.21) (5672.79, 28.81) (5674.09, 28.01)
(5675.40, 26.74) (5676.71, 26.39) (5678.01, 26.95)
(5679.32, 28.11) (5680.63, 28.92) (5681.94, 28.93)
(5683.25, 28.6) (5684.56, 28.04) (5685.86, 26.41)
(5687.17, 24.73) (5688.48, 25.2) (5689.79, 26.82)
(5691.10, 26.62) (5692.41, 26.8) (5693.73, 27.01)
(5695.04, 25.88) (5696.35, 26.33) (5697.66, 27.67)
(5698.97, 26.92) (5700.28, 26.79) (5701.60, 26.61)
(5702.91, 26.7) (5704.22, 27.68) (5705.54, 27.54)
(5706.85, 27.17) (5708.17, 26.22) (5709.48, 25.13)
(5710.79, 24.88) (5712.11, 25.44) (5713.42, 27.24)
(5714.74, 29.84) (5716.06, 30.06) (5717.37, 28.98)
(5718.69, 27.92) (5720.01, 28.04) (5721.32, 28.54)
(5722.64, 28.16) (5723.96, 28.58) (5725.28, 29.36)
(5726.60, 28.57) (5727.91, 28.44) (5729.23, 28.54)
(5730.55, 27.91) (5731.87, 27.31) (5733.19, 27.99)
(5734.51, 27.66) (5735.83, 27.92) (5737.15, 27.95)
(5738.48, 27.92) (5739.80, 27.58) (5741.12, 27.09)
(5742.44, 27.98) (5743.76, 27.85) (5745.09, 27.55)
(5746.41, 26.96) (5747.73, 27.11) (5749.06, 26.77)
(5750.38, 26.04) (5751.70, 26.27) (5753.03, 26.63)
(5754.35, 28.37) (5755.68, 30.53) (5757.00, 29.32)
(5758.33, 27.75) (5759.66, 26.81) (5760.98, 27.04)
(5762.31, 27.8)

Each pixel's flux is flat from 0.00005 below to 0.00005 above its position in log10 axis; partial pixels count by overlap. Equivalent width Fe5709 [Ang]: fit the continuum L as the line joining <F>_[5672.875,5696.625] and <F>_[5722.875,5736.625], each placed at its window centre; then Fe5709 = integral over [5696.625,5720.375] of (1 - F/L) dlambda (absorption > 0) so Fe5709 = 0.4 Ang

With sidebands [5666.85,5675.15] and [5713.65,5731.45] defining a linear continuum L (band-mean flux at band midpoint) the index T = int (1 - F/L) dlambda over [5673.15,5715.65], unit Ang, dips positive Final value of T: 1.71 Ang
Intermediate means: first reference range 27.7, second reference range 28.6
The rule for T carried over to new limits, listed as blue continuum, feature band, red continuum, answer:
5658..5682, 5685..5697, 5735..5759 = 0.5 Ang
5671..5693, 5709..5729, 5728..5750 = -0.3 Ang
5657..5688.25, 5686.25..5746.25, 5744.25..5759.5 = 0.0 Ang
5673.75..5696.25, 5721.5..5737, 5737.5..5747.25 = -0.4 Ang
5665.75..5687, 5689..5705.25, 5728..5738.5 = 0.5 Ang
